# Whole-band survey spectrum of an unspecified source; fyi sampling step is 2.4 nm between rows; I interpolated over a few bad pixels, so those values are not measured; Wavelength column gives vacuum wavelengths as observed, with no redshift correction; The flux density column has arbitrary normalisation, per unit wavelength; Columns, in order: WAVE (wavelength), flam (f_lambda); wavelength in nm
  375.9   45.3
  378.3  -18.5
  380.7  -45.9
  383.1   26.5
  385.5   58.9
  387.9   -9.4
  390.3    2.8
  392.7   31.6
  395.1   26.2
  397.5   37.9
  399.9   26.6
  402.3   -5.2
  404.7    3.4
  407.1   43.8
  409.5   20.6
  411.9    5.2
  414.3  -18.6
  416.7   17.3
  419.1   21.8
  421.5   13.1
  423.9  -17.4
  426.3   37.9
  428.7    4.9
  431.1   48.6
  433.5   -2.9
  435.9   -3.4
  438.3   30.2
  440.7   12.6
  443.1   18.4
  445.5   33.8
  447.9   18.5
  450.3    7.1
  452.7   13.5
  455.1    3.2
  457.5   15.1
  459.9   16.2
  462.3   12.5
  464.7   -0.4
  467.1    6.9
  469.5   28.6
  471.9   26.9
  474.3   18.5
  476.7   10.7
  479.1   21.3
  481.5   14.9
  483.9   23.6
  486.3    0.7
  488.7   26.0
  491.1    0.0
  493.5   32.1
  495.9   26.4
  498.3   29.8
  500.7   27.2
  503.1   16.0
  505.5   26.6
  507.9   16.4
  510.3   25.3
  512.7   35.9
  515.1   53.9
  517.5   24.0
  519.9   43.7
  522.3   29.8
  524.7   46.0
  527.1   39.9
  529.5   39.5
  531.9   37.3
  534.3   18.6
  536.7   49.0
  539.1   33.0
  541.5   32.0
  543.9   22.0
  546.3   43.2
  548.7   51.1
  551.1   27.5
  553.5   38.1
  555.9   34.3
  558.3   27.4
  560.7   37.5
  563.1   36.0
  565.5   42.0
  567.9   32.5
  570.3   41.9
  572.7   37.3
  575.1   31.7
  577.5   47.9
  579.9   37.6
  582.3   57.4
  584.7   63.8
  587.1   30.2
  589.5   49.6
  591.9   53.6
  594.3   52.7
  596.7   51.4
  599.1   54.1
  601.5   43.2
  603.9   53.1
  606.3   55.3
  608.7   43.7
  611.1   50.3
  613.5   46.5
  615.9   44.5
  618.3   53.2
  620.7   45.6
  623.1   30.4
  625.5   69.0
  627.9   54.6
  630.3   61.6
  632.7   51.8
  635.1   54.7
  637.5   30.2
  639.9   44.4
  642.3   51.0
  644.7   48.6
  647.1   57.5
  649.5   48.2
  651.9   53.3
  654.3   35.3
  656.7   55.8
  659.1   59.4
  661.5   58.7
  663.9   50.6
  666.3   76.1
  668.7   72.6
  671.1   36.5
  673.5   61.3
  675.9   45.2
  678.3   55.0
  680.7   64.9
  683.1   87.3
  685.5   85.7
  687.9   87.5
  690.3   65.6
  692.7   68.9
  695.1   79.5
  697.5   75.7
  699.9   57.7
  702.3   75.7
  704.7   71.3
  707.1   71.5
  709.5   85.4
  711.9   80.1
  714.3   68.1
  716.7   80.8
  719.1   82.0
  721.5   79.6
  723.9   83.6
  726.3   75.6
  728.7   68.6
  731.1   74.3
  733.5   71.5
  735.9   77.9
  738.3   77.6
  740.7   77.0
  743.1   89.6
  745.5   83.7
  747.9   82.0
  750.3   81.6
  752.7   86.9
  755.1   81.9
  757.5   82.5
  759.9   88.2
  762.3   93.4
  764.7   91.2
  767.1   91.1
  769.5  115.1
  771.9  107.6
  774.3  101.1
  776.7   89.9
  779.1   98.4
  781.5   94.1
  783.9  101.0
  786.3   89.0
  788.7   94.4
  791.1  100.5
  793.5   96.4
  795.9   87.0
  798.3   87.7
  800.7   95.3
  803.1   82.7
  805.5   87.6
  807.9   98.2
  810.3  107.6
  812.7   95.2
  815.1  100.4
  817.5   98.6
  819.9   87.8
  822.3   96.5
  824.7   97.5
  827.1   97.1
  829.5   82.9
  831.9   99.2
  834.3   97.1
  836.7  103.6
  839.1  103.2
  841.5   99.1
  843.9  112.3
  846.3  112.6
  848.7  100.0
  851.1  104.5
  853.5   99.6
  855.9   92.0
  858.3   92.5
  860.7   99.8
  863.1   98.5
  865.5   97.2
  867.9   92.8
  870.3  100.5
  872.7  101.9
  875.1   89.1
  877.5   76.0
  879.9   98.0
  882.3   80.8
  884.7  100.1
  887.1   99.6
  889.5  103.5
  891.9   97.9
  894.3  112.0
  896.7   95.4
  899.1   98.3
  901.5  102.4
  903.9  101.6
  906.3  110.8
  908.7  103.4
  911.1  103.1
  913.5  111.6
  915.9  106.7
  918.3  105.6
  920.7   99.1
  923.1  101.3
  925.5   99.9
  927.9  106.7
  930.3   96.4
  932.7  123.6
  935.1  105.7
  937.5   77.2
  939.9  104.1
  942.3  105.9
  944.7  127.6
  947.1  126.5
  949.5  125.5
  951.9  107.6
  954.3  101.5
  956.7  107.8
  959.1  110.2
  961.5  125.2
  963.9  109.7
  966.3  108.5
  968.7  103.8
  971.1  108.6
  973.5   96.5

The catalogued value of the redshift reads 0.706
